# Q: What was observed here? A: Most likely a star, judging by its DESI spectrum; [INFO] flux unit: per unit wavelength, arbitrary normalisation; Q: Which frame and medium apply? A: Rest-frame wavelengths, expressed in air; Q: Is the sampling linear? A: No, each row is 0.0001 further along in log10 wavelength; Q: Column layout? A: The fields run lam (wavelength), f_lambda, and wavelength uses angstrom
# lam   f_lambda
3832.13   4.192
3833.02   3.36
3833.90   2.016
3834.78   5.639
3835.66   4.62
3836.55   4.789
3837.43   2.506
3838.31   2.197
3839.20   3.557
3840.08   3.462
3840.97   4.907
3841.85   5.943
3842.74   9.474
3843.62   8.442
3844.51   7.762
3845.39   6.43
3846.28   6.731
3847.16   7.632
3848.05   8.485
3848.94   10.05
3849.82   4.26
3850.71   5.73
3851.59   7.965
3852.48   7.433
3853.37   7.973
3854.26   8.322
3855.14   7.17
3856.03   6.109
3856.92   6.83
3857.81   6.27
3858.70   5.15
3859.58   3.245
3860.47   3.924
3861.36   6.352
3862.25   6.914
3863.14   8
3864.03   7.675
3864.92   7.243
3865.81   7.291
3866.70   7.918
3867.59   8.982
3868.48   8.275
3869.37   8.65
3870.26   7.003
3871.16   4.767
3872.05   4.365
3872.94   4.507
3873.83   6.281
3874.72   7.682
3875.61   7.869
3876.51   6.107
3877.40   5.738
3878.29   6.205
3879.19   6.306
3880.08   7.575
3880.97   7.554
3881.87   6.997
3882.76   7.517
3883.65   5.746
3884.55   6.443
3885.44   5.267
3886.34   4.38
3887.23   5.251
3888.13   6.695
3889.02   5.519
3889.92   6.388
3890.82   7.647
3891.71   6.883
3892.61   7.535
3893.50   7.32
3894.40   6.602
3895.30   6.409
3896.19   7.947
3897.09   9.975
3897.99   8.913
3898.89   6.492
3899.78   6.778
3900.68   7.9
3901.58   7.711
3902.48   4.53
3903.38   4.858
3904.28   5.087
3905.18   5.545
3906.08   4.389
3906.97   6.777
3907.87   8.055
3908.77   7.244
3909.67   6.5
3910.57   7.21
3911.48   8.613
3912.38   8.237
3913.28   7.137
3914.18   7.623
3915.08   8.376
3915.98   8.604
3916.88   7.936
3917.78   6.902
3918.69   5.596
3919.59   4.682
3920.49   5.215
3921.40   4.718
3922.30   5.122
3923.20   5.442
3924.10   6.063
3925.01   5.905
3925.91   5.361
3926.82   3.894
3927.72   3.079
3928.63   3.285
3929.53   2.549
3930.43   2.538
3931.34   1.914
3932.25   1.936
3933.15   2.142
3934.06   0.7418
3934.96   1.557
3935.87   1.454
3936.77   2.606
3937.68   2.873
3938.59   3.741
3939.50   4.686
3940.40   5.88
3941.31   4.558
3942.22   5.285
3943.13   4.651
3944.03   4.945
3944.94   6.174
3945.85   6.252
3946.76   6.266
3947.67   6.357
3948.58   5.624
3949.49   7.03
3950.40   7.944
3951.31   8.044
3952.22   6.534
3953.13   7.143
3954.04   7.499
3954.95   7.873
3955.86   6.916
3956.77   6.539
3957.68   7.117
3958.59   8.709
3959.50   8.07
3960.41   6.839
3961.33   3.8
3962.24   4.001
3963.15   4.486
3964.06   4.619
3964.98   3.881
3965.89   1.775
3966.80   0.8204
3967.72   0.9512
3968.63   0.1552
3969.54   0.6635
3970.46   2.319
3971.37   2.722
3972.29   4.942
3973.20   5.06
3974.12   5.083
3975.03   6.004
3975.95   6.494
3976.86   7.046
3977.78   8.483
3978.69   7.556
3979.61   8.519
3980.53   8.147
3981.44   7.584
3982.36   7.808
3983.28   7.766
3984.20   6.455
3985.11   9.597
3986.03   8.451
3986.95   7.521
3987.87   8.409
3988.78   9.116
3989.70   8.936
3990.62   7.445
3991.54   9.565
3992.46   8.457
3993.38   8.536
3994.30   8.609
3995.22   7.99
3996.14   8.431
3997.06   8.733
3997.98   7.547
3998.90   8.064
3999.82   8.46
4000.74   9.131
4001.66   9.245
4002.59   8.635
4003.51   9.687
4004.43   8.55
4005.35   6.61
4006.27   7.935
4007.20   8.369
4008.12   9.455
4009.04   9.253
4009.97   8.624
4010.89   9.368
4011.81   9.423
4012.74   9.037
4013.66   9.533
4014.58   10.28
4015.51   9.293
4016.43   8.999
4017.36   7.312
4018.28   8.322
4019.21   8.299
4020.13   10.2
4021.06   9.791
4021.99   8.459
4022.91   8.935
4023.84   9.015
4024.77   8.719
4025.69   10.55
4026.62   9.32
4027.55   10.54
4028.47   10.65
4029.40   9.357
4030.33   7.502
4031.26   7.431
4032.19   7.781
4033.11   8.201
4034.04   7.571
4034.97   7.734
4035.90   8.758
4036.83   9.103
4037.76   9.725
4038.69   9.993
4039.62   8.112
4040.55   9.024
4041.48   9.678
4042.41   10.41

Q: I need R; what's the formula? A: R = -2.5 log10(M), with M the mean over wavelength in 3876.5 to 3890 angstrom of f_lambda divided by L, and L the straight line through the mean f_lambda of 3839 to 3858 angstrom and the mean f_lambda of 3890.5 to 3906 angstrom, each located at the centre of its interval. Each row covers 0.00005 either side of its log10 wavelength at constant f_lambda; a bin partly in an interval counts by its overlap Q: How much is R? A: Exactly 0.11 mag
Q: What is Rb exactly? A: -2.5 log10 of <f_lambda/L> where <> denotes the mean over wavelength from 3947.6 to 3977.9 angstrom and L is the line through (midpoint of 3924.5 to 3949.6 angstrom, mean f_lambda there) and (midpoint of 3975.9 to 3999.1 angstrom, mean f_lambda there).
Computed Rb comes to 0.12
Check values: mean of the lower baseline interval 4.01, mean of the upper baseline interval 8.16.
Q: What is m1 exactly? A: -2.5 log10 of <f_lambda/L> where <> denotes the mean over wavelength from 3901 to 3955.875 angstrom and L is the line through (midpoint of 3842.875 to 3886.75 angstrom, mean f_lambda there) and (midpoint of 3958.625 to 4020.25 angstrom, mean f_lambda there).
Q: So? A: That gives 0.268 mag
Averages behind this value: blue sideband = 6.79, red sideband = 7.19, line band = 5.46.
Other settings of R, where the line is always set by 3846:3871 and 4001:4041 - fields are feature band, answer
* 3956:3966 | 0.412 mag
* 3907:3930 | 0.246 mag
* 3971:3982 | 0.276 mag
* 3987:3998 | 0.011 mag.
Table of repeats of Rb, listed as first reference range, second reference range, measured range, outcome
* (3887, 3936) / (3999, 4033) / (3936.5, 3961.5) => 0.14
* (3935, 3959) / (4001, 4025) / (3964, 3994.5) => 0.21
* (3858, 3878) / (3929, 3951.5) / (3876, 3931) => -0.16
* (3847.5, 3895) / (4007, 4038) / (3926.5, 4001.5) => 0.38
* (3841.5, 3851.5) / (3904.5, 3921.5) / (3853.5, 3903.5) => 0.07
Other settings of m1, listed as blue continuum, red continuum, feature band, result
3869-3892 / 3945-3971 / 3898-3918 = -0.17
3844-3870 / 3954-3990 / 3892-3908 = -0.02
